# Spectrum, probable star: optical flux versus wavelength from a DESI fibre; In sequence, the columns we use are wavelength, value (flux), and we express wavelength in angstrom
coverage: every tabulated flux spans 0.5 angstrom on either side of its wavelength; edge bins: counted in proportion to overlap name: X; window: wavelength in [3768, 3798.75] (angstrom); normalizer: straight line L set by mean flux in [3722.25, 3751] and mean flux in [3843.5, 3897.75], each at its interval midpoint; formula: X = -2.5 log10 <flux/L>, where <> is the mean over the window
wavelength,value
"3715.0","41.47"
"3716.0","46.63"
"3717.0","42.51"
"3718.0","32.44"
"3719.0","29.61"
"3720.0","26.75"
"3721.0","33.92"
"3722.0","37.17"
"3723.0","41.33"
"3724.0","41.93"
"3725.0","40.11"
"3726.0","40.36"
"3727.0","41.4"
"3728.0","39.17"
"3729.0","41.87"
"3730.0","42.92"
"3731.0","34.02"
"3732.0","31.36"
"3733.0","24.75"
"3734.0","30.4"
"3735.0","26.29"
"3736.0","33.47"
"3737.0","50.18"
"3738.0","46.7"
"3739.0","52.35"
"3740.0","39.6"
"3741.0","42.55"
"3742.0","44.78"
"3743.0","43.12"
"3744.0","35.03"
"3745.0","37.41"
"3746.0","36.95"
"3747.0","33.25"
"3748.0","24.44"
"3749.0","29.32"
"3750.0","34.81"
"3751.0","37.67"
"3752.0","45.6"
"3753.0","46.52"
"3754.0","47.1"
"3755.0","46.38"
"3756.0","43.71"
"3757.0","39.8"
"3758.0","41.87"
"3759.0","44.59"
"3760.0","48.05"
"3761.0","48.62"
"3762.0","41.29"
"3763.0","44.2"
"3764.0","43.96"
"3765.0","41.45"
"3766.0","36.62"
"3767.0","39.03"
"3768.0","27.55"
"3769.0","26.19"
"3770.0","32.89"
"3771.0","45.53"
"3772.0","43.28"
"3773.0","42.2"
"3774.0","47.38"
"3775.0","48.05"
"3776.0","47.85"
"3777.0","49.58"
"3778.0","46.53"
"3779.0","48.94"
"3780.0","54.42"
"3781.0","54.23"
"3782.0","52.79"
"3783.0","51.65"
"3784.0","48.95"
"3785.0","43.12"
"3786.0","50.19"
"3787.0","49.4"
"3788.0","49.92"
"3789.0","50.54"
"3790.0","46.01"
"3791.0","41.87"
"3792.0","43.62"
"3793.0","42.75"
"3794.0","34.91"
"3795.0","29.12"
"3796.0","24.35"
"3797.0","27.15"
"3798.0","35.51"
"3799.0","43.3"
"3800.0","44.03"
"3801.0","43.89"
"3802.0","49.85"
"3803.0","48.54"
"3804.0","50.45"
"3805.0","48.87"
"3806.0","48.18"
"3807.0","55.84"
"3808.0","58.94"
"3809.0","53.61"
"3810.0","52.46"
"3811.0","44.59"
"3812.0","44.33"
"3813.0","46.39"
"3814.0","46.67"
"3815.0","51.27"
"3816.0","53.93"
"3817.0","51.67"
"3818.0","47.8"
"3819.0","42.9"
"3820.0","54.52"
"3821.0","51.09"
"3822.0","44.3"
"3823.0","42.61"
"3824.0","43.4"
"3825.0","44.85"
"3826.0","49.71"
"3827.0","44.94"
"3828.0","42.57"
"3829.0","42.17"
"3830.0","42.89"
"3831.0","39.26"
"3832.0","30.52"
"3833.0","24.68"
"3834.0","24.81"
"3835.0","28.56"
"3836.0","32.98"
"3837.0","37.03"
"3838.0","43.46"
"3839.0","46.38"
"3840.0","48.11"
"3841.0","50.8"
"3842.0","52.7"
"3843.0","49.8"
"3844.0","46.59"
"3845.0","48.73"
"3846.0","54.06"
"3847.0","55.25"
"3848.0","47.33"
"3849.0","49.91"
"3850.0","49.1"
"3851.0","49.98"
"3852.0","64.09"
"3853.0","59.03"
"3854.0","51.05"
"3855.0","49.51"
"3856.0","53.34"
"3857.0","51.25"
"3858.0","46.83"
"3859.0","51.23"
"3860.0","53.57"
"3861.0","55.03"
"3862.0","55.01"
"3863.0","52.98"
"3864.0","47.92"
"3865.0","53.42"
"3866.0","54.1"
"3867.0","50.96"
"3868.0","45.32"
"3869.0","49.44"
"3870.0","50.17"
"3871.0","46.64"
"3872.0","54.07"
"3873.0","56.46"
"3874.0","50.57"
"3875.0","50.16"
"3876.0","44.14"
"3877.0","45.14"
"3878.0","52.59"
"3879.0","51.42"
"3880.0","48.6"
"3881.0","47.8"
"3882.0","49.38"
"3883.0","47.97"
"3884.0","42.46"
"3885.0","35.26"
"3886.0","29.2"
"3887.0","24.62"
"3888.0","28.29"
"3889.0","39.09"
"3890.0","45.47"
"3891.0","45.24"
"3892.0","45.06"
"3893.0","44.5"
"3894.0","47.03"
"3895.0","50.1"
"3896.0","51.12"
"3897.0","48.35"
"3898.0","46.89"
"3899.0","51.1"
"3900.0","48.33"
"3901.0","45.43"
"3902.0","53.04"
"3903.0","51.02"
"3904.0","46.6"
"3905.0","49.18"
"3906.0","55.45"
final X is -0.05 mag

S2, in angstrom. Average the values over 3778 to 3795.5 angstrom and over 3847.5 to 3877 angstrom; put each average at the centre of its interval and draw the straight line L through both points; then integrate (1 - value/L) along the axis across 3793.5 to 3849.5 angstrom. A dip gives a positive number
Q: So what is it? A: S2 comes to 4.9 angstrom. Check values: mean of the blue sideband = 46.6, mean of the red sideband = 51.4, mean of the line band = 44.5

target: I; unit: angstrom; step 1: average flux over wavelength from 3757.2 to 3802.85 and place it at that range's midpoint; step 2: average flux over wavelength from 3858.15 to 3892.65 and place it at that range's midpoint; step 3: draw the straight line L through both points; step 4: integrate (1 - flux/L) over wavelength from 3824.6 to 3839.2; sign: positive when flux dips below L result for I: 2.3 angstrom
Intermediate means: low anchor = 43.3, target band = 38.1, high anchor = 47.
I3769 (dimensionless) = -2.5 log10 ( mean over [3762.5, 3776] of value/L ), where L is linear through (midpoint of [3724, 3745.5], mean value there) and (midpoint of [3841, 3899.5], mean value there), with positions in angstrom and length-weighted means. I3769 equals 0.03 mag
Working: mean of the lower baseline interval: 39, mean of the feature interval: 40.2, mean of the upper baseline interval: 48.6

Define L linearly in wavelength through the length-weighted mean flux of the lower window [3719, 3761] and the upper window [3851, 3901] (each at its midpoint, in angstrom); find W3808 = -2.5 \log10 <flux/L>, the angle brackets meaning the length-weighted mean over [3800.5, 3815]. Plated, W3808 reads -0.14 mag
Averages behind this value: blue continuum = 39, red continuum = 48.2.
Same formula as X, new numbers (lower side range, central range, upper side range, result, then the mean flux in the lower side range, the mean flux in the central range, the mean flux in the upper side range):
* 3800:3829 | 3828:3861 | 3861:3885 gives 0.07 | 48.3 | 46.2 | 49.7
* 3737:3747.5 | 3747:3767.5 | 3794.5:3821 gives 0.04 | 41.6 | 41.1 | 46.2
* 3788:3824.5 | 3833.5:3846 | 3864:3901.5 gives 0.07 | 45.6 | 43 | 46.4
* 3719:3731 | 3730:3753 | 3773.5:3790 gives 0.11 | 38.2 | 37.3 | 49.5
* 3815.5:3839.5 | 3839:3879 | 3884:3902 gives -0.20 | 42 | 51.1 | 42.9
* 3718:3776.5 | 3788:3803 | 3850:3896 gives 0.06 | 39.3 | 40.4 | 48.2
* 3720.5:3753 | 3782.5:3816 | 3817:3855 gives -0.07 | 38.1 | 45.6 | 45.5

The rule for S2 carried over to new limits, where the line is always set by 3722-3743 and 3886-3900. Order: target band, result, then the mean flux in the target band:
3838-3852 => -2.7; 50.2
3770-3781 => -1.8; 47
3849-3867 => -4.4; 52.7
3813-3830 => -2.3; 47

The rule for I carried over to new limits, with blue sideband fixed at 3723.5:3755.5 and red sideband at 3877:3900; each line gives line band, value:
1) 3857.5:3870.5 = -2.36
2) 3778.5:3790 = -2.77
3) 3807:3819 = -2.48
